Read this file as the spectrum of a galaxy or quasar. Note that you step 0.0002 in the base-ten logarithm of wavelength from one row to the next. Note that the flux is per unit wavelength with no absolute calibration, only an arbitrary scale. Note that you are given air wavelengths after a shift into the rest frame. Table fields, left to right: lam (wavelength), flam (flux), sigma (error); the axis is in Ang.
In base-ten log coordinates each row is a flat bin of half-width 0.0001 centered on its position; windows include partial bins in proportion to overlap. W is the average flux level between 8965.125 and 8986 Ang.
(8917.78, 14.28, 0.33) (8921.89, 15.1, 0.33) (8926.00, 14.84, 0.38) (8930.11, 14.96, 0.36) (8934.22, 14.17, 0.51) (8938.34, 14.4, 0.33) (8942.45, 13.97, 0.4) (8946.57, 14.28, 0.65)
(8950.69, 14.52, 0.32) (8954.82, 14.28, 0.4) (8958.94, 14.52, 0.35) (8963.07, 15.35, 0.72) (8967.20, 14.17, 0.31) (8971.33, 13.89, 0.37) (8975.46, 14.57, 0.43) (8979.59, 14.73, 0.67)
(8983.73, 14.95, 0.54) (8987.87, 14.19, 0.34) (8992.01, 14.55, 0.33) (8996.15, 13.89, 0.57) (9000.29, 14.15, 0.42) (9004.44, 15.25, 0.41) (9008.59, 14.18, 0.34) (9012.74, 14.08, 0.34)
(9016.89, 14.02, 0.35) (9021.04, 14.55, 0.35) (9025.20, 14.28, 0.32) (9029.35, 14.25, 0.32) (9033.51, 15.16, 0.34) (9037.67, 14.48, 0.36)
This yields 14.5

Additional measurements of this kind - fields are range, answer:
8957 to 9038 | 14.5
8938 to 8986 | 14.5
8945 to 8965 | 14.6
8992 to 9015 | 14.3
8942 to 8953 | 14.3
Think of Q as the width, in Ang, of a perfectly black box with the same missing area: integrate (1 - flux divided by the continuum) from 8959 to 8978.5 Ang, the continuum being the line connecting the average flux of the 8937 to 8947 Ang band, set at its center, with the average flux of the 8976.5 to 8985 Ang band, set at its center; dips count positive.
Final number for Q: 0.14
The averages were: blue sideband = 14.2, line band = 14.5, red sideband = 14.8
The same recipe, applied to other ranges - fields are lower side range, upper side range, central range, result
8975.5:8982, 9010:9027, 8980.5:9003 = 0.2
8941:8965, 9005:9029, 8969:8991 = -0.1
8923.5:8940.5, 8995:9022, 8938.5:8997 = 0.2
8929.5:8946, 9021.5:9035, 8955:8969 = -0.3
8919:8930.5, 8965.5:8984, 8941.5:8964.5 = 0.2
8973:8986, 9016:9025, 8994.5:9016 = 0.2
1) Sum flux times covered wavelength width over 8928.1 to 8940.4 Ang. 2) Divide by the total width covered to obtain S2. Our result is 14.5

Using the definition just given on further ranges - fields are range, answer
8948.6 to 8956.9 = 14.4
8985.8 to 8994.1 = 14.4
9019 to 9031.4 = 14.4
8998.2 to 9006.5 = 14.7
